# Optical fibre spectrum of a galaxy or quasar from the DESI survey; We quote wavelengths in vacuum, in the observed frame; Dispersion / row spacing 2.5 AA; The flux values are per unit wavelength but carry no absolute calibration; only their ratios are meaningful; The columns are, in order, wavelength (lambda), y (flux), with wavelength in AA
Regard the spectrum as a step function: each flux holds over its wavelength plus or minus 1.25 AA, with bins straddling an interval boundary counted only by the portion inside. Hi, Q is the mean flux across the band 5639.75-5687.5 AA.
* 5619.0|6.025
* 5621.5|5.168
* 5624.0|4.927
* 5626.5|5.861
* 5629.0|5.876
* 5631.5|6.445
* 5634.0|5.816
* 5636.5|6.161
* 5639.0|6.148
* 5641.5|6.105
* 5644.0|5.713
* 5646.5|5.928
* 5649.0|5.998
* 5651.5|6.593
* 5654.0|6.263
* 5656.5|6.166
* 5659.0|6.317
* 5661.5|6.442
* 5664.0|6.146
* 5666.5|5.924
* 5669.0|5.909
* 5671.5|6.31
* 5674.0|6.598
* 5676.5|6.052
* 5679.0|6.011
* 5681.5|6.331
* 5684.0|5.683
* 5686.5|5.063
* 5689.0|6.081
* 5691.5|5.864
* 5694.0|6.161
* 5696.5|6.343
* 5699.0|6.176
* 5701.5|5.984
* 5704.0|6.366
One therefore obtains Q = 6.09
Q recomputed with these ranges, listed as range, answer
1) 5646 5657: 6.21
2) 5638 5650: 5.97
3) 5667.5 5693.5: 5.99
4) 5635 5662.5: 6.16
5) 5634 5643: 6.08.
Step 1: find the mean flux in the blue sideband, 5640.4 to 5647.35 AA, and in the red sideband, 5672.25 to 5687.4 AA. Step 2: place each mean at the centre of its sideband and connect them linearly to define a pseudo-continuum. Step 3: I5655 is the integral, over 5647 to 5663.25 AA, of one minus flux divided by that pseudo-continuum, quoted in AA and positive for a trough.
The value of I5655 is -0.9 AA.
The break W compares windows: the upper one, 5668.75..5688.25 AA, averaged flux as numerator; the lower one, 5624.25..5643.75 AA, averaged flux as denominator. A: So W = 1.0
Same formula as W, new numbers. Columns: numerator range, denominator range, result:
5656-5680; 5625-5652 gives 1.03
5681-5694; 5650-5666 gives 0.92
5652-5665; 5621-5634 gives 1.10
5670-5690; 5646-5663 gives 0.96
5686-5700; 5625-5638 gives 1.00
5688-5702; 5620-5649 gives 1.05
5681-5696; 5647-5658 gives 0.94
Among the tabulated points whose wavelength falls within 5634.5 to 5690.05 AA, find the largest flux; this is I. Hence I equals 6.598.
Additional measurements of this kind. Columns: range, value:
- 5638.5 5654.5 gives 6.593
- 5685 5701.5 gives 6.343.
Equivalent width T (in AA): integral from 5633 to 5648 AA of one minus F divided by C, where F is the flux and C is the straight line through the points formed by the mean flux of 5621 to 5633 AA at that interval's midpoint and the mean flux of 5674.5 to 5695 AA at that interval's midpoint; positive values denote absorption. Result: -0.6 AA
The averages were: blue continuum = 5.69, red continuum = 5.93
